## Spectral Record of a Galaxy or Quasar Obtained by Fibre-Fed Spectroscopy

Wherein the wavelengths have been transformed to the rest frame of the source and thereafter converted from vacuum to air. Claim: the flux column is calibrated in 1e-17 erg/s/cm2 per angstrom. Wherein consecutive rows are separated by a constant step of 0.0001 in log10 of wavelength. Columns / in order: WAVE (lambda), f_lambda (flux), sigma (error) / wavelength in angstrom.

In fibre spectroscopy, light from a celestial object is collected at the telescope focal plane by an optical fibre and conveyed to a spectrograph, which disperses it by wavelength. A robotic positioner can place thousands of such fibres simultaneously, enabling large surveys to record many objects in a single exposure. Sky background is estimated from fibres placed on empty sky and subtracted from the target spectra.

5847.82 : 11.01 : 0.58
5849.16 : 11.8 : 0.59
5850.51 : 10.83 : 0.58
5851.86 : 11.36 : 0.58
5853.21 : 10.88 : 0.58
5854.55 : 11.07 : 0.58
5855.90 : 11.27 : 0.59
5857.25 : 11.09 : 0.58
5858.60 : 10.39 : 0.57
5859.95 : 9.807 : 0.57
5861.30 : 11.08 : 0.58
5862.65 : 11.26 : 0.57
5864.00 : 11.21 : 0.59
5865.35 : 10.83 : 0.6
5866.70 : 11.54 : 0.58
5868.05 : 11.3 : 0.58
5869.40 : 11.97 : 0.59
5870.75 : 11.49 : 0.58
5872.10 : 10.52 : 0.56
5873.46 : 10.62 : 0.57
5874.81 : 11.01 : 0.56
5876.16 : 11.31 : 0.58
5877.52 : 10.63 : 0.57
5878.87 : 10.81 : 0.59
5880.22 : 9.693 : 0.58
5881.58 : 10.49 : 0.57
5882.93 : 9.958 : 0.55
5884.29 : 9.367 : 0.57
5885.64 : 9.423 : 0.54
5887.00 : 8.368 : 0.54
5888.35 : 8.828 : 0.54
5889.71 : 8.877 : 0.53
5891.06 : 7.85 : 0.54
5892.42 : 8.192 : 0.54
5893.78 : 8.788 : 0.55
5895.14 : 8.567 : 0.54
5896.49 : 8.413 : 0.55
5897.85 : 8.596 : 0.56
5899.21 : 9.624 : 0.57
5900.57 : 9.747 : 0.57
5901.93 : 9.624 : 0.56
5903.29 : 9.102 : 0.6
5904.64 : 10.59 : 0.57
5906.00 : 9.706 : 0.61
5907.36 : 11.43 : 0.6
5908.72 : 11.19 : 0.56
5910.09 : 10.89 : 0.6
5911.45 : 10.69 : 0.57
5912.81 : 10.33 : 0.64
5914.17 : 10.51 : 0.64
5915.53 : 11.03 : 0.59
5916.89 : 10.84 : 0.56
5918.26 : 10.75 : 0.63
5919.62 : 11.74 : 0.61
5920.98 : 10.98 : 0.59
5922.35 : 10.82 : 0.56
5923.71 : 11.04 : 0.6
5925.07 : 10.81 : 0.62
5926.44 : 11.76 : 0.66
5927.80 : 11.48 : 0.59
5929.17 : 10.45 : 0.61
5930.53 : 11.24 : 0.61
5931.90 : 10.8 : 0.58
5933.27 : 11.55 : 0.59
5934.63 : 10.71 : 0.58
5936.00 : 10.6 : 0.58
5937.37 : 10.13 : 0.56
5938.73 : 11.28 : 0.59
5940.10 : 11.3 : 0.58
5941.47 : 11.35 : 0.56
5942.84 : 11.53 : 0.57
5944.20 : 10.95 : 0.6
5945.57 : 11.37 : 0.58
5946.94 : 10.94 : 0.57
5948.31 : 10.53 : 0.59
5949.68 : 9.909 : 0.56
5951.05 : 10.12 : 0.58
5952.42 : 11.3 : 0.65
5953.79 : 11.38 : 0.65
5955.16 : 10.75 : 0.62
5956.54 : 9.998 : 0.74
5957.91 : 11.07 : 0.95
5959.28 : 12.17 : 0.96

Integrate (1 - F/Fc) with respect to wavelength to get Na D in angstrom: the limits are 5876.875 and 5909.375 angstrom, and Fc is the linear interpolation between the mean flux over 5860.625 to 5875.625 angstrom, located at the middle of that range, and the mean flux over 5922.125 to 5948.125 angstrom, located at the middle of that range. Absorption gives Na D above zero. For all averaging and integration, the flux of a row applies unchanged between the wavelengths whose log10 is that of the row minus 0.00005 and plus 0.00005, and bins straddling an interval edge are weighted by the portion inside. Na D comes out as 4.8 angstrom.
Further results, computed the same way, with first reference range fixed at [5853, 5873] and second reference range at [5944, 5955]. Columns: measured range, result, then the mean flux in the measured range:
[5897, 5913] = 1.21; 10.1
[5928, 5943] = -0.21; 11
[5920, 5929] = -0.21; 11.1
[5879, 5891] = 1.77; 9.37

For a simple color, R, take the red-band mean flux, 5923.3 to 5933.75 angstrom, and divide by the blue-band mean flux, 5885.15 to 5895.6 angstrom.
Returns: 1.30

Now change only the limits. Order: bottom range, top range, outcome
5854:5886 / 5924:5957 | 1.02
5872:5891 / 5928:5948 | 1.11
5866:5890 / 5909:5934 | 1.06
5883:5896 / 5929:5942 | 1.25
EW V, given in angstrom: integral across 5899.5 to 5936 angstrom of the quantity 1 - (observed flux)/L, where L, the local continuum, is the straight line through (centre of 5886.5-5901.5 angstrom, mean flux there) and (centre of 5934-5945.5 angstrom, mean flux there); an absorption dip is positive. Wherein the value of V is -3.1 angstrom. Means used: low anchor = 8.73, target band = 10.7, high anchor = 11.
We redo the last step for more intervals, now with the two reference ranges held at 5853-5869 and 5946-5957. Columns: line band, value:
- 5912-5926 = -0.2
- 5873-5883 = 0.3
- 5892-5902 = 1.8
